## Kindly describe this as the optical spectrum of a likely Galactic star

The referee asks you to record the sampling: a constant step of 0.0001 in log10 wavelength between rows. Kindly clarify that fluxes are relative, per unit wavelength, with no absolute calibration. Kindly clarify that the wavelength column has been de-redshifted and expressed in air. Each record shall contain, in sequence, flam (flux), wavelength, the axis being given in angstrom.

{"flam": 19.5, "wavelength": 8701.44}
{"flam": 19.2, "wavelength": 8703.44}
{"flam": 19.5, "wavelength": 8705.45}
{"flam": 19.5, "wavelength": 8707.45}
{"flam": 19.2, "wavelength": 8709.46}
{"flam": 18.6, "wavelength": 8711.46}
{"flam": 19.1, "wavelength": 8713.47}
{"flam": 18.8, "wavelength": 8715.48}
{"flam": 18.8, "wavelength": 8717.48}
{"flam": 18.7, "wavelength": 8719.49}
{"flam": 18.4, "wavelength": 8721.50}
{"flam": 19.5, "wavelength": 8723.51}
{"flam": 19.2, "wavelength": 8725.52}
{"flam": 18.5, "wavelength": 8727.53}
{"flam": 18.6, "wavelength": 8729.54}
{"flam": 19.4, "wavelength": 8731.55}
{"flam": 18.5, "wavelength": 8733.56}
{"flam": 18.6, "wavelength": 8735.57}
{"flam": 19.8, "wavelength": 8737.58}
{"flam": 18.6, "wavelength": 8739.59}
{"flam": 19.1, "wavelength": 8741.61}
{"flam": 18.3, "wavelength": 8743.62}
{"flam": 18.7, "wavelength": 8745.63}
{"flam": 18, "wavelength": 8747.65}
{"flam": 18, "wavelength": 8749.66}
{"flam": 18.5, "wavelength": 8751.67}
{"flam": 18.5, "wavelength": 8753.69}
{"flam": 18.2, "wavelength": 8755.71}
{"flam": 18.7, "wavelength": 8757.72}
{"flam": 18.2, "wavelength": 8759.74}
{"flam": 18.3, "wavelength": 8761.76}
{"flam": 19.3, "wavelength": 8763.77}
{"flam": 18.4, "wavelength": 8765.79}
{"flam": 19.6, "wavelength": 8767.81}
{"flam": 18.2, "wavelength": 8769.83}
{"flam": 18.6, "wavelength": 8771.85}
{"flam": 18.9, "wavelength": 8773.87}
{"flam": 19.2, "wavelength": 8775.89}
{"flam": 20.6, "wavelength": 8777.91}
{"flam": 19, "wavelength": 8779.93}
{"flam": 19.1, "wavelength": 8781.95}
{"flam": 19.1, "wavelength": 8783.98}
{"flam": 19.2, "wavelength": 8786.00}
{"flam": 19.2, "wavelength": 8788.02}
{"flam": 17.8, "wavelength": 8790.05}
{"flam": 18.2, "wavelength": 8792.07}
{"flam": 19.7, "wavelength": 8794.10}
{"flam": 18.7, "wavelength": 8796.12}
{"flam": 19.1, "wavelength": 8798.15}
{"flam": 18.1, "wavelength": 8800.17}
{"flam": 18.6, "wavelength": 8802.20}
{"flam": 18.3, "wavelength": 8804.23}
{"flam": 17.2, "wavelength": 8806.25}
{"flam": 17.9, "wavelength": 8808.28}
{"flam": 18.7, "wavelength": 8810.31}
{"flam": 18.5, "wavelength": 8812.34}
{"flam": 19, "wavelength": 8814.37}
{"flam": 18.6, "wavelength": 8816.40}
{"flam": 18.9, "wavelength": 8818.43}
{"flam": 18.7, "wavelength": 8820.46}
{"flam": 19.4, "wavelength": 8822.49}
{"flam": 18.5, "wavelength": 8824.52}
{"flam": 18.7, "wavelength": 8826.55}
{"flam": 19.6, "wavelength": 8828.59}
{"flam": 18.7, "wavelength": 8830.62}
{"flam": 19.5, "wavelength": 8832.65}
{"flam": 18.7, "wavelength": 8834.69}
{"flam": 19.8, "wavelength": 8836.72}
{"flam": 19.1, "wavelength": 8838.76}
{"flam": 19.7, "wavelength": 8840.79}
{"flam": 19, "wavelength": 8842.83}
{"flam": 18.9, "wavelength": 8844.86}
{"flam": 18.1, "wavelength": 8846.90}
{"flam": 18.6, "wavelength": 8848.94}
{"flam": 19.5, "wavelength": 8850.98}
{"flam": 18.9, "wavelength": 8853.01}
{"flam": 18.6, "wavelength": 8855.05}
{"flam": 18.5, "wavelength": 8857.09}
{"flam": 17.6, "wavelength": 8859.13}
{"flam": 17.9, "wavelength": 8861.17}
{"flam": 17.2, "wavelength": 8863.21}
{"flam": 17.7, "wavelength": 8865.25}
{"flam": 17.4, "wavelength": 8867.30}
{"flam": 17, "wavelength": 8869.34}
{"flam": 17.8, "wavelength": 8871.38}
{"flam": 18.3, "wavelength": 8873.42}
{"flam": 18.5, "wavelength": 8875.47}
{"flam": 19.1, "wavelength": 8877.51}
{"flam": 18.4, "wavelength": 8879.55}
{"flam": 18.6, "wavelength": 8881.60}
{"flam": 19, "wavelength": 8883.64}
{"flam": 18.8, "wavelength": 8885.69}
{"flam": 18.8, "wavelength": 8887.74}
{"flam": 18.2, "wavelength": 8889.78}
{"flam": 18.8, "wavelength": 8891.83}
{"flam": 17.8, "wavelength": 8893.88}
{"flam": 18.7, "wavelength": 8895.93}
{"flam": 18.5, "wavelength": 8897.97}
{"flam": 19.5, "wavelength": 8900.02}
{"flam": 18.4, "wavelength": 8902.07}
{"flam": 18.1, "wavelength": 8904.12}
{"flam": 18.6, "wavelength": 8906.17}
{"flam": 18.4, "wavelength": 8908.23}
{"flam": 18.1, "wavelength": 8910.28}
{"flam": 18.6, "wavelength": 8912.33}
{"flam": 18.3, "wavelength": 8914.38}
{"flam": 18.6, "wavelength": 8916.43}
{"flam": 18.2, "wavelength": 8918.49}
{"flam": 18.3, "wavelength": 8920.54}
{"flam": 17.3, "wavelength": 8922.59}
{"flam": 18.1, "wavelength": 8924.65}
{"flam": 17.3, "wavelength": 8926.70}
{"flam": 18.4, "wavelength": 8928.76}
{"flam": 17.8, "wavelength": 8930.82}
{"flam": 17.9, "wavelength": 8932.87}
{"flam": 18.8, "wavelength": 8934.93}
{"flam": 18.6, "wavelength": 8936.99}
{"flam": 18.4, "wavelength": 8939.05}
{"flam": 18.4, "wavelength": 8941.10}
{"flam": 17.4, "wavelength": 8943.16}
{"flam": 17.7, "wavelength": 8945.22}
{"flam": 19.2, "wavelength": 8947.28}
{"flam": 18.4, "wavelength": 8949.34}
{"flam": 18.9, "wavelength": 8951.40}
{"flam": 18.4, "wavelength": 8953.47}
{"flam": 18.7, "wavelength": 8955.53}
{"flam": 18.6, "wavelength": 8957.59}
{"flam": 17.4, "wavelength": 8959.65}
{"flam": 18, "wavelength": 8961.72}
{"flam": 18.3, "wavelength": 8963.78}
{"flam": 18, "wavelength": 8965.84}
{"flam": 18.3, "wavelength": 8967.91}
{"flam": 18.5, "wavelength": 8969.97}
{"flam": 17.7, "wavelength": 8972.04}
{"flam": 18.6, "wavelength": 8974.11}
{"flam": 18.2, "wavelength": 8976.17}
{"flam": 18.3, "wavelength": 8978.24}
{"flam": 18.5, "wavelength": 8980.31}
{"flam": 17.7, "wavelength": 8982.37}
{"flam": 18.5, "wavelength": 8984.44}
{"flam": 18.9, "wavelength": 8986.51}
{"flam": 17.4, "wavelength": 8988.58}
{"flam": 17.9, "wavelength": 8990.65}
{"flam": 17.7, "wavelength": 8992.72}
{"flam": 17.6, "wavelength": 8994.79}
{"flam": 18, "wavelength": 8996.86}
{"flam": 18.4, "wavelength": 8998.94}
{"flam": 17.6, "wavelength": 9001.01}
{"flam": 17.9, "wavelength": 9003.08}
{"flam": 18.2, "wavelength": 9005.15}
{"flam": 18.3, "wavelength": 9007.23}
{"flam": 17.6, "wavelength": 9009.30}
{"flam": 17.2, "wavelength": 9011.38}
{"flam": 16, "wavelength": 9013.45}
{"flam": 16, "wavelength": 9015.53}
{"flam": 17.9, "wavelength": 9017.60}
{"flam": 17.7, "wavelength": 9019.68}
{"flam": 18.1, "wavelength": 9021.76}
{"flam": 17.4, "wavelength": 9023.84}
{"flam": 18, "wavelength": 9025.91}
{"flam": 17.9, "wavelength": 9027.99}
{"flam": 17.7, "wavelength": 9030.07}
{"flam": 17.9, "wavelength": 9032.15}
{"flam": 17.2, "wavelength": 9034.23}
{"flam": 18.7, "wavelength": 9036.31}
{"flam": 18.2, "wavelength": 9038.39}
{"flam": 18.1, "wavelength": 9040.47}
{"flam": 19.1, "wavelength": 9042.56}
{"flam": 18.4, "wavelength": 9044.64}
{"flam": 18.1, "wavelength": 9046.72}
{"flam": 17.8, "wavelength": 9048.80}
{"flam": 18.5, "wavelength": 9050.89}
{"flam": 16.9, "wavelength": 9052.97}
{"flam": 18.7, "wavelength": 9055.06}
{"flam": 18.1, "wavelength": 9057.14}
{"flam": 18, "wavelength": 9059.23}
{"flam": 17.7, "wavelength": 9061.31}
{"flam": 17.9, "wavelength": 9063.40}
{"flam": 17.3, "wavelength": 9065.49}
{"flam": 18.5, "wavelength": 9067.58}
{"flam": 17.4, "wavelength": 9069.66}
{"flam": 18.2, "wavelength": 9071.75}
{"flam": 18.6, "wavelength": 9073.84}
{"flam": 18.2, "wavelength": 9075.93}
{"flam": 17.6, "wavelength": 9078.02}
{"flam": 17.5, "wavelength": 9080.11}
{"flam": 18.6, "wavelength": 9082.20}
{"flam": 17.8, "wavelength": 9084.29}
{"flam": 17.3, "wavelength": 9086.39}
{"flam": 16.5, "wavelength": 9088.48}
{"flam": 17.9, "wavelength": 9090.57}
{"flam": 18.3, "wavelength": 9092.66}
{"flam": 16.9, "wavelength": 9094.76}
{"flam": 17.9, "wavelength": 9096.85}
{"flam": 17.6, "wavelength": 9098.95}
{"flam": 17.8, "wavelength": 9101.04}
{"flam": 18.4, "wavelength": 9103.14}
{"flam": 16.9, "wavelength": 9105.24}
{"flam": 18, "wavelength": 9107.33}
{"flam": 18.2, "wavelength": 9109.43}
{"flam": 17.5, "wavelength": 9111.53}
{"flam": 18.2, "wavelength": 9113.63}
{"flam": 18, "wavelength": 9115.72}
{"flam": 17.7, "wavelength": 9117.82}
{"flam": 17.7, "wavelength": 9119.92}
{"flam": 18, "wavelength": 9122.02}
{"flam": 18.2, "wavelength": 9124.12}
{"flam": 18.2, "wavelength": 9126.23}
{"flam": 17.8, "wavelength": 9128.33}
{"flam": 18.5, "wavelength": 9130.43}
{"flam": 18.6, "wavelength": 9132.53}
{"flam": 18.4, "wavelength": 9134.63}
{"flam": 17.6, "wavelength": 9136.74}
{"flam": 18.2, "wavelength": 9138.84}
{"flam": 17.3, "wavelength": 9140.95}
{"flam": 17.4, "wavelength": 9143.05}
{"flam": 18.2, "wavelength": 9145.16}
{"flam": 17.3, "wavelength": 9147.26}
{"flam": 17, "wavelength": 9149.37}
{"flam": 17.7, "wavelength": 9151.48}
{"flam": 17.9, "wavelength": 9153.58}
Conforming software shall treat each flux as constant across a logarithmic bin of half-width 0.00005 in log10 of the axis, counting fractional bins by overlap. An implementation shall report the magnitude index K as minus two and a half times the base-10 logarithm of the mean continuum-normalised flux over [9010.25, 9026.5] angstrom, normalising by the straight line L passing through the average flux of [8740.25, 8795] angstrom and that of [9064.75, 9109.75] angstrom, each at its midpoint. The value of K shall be 0.04 mag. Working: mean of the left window 18.8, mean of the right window 17.8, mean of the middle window 17.3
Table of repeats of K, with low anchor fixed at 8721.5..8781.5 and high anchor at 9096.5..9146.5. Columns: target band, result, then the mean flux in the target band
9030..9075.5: 0.00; 18.1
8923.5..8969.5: 0.01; 18.2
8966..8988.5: 0.00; 18.3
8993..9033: 0.03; 17.7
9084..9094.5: 0.03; 17.5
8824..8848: -0.03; 19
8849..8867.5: 0.02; 18.2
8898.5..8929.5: 0.01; 18.3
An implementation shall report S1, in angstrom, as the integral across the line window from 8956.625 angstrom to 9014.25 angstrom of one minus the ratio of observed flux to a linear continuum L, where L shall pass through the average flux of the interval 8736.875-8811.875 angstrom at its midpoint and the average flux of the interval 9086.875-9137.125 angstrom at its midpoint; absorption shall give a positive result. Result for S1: 0.6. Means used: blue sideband 18.7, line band 18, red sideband 17.9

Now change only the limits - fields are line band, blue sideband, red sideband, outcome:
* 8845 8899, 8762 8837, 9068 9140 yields 0.8 angstrom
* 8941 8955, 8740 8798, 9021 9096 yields -0.1 angstrom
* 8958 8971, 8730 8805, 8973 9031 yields -0.1 angstrom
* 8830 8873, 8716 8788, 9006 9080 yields 0.0 angstrom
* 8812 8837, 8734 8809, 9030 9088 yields -0.5 angstrom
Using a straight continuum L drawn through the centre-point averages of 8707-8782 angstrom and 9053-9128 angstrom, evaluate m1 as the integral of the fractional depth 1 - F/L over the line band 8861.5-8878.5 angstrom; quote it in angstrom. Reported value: 0.5 angstrom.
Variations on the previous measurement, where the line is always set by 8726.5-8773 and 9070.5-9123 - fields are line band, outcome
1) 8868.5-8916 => -0.4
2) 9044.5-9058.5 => -0.1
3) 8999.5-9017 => 0.6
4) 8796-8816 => 0.1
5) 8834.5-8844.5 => -0.5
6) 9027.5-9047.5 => -0.2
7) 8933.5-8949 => -0.1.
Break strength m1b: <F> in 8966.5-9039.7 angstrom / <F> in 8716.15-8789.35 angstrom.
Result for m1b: 1.0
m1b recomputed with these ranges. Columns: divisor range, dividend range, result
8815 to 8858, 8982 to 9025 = 0.93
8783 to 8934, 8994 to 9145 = 0.97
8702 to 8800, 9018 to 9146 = 0.95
